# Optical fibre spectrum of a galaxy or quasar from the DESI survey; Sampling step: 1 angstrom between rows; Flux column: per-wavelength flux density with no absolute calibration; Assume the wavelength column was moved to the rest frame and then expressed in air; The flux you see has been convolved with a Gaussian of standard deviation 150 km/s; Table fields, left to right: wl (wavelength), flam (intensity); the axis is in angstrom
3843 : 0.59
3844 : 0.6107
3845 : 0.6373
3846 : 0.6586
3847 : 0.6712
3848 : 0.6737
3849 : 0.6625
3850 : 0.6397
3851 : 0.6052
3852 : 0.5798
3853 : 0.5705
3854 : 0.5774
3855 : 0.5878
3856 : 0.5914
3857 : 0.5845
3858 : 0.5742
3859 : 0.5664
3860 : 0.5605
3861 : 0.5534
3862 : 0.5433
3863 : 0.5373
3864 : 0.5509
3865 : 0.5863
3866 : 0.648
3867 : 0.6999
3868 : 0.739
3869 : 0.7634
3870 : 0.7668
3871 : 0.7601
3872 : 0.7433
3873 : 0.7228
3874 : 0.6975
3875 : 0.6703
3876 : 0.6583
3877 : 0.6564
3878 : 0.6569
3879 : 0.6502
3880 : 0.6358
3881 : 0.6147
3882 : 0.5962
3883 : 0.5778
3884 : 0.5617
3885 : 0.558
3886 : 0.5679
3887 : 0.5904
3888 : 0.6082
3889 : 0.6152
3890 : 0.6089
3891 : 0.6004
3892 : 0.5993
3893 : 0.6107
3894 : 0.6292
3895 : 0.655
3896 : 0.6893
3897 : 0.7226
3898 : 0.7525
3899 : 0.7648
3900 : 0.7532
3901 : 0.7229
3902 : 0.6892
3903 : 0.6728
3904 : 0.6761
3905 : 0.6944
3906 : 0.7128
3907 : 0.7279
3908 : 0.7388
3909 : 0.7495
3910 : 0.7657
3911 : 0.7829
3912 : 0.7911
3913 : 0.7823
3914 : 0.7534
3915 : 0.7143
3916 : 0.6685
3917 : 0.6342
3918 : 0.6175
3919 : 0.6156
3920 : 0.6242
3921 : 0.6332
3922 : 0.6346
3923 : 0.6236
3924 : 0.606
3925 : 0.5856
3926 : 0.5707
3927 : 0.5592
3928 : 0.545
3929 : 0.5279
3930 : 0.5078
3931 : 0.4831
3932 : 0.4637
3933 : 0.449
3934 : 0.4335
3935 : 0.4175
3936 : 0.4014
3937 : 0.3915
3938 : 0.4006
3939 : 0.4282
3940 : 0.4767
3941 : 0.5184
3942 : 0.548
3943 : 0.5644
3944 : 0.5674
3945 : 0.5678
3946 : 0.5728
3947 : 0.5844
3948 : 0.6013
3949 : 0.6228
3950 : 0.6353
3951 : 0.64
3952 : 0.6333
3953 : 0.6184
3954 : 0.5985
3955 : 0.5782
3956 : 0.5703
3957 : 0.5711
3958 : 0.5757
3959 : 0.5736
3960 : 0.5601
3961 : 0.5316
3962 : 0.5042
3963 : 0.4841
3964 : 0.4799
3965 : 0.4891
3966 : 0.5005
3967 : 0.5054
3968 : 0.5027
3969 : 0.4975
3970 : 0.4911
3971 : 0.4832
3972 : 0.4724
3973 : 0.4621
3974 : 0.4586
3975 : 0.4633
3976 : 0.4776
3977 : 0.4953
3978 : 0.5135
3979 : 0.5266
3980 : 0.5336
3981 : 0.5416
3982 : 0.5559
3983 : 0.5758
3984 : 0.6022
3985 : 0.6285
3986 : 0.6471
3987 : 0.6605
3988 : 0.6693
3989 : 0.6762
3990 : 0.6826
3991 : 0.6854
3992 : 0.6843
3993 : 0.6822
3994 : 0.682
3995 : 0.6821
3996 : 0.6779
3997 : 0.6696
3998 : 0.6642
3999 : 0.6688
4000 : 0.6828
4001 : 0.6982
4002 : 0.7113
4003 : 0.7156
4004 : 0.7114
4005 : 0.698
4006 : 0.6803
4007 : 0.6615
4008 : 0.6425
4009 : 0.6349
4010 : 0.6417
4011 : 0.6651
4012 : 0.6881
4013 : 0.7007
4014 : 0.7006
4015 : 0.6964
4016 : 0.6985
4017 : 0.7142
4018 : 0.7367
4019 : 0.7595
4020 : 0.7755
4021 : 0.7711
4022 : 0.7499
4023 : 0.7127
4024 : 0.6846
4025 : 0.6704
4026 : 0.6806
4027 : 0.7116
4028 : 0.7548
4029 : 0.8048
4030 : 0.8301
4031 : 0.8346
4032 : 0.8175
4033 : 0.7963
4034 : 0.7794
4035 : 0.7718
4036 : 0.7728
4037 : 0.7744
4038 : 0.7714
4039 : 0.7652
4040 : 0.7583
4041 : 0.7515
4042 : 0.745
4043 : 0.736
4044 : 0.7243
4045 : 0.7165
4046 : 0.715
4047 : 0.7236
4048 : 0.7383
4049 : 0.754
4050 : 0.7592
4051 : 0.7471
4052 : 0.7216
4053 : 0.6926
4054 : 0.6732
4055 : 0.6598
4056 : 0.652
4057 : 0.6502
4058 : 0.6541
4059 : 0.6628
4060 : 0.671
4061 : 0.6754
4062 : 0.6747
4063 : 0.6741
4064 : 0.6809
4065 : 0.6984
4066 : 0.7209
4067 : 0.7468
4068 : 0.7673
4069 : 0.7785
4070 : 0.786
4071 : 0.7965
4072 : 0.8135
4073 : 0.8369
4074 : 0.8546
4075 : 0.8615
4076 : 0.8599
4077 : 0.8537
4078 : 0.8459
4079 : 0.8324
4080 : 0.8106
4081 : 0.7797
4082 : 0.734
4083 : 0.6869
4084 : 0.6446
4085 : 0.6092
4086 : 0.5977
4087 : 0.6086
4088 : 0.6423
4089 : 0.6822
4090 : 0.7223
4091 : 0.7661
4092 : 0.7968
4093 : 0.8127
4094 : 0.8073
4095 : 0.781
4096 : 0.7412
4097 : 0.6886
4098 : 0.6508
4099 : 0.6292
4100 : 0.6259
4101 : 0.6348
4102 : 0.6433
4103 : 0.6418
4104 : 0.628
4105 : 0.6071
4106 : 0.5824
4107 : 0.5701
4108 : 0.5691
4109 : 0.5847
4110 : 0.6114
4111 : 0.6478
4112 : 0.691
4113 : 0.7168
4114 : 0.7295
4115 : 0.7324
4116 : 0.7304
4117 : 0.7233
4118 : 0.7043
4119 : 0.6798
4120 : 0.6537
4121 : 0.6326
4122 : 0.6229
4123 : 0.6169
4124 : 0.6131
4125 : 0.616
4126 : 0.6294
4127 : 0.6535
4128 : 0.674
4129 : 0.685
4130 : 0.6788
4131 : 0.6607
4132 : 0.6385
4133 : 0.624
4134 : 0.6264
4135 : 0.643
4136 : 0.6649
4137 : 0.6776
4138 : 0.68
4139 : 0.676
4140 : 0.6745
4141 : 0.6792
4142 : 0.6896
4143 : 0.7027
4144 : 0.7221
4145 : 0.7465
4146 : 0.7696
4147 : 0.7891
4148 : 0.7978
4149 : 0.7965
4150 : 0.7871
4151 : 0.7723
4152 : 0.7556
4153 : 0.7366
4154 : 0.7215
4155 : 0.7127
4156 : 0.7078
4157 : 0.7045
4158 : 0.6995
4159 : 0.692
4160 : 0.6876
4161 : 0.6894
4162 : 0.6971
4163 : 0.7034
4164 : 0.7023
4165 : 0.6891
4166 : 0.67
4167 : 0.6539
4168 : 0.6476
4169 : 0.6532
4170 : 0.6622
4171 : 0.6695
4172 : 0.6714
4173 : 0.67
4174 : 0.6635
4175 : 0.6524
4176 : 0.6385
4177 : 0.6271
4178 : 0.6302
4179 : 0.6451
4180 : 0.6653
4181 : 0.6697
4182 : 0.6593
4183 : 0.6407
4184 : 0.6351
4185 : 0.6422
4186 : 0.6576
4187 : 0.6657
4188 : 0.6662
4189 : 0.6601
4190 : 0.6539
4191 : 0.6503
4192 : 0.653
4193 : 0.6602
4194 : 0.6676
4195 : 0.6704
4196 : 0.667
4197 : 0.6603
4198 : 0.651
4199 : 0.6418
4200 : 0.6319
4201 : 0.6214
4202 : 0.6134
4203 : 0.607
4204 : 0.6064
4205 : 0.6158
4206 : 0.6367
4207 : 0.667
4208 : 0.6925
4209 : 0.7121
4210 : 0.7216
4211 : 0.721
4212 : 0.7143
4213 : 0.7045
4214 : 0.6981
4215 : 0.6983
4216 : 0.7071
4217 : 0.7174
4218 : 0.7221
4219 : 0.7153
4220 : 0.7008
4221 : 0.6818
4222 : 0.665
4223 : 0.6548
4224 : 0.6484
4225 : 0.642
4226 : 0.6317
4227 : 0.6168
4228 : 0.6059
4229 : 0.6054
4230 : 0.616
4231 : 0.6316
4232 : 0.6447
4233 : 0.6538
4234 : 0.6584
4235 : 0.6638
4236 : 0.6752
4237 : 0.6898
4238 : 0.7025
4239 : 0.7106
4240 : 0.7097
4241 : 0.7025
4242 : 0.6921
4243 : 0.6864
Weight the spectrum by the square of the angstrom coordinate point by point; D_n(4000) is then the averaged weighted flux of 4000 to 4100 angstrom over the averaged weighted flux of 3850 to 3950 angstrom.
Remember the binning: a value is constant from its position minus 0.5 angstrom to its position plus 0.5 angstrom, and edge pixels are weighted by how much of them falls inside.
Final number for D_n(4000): 1.27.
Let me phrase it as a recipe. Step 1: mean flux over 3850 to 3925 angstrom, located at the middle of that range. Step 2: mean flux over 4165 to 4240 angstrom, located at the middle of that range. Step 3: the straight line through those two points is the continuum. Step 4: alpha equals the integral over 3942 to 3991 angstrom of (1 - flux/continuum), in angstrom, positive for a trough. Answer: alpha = 7.22 angstrom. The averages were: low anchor 0.653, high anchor 0.662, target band 0.558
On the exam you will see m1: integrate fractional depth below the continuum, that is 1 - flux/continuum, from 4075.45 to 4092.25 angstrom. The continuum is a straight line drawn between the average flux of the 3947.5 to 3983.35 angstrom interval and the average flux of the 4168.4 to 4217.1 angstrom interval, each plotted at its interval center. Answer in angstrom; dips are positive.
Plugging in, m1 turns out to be -3.7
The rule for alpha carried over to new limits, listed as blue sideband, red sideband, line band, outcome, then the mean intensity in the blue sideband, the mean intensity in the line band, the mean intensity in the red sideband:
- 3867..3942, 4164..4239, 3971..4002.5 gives 1.6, 0.629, 0.605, 0.661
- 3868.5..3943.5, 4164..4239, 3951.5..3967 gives 2.0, 0.626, 0.55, 0.661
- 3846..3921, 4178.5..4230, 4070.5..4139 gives -3.4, 0.655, 0.692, 0.661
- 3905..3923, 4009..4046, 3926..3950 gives 6.7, 0.7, 0.51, 0.739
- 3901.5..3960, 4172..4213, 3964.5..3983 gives 3.3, 0.598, 0.5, 0.656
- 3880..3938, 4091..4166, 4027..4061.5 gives -3.9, 0.623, 0.737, 0.686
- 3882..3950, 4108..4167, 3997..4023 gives -2.2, 0.61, 0.698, 0.689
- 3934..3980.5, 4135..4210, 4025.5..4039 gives -4.7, 0.523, 0.776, 0.679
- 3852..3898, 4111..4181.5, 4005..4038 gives -3.5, 0.629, 0.729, 0.685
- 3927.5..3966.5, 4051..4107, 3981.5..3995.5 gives -1.5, 0.529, 0.651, 0.714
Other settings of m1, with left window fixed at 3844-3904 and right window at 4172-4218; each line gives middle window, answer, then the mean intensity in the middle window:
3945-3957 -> 0.8 angstrom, 0.602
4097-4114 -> 0.6 angstrom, 0.632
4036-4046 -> -1.5 angstrom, 0.749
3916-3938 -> 3.6 angstrom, 0.539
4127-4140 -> -0.1 angstrom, 0.661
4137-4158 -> -2.2 angstrom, 0.729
